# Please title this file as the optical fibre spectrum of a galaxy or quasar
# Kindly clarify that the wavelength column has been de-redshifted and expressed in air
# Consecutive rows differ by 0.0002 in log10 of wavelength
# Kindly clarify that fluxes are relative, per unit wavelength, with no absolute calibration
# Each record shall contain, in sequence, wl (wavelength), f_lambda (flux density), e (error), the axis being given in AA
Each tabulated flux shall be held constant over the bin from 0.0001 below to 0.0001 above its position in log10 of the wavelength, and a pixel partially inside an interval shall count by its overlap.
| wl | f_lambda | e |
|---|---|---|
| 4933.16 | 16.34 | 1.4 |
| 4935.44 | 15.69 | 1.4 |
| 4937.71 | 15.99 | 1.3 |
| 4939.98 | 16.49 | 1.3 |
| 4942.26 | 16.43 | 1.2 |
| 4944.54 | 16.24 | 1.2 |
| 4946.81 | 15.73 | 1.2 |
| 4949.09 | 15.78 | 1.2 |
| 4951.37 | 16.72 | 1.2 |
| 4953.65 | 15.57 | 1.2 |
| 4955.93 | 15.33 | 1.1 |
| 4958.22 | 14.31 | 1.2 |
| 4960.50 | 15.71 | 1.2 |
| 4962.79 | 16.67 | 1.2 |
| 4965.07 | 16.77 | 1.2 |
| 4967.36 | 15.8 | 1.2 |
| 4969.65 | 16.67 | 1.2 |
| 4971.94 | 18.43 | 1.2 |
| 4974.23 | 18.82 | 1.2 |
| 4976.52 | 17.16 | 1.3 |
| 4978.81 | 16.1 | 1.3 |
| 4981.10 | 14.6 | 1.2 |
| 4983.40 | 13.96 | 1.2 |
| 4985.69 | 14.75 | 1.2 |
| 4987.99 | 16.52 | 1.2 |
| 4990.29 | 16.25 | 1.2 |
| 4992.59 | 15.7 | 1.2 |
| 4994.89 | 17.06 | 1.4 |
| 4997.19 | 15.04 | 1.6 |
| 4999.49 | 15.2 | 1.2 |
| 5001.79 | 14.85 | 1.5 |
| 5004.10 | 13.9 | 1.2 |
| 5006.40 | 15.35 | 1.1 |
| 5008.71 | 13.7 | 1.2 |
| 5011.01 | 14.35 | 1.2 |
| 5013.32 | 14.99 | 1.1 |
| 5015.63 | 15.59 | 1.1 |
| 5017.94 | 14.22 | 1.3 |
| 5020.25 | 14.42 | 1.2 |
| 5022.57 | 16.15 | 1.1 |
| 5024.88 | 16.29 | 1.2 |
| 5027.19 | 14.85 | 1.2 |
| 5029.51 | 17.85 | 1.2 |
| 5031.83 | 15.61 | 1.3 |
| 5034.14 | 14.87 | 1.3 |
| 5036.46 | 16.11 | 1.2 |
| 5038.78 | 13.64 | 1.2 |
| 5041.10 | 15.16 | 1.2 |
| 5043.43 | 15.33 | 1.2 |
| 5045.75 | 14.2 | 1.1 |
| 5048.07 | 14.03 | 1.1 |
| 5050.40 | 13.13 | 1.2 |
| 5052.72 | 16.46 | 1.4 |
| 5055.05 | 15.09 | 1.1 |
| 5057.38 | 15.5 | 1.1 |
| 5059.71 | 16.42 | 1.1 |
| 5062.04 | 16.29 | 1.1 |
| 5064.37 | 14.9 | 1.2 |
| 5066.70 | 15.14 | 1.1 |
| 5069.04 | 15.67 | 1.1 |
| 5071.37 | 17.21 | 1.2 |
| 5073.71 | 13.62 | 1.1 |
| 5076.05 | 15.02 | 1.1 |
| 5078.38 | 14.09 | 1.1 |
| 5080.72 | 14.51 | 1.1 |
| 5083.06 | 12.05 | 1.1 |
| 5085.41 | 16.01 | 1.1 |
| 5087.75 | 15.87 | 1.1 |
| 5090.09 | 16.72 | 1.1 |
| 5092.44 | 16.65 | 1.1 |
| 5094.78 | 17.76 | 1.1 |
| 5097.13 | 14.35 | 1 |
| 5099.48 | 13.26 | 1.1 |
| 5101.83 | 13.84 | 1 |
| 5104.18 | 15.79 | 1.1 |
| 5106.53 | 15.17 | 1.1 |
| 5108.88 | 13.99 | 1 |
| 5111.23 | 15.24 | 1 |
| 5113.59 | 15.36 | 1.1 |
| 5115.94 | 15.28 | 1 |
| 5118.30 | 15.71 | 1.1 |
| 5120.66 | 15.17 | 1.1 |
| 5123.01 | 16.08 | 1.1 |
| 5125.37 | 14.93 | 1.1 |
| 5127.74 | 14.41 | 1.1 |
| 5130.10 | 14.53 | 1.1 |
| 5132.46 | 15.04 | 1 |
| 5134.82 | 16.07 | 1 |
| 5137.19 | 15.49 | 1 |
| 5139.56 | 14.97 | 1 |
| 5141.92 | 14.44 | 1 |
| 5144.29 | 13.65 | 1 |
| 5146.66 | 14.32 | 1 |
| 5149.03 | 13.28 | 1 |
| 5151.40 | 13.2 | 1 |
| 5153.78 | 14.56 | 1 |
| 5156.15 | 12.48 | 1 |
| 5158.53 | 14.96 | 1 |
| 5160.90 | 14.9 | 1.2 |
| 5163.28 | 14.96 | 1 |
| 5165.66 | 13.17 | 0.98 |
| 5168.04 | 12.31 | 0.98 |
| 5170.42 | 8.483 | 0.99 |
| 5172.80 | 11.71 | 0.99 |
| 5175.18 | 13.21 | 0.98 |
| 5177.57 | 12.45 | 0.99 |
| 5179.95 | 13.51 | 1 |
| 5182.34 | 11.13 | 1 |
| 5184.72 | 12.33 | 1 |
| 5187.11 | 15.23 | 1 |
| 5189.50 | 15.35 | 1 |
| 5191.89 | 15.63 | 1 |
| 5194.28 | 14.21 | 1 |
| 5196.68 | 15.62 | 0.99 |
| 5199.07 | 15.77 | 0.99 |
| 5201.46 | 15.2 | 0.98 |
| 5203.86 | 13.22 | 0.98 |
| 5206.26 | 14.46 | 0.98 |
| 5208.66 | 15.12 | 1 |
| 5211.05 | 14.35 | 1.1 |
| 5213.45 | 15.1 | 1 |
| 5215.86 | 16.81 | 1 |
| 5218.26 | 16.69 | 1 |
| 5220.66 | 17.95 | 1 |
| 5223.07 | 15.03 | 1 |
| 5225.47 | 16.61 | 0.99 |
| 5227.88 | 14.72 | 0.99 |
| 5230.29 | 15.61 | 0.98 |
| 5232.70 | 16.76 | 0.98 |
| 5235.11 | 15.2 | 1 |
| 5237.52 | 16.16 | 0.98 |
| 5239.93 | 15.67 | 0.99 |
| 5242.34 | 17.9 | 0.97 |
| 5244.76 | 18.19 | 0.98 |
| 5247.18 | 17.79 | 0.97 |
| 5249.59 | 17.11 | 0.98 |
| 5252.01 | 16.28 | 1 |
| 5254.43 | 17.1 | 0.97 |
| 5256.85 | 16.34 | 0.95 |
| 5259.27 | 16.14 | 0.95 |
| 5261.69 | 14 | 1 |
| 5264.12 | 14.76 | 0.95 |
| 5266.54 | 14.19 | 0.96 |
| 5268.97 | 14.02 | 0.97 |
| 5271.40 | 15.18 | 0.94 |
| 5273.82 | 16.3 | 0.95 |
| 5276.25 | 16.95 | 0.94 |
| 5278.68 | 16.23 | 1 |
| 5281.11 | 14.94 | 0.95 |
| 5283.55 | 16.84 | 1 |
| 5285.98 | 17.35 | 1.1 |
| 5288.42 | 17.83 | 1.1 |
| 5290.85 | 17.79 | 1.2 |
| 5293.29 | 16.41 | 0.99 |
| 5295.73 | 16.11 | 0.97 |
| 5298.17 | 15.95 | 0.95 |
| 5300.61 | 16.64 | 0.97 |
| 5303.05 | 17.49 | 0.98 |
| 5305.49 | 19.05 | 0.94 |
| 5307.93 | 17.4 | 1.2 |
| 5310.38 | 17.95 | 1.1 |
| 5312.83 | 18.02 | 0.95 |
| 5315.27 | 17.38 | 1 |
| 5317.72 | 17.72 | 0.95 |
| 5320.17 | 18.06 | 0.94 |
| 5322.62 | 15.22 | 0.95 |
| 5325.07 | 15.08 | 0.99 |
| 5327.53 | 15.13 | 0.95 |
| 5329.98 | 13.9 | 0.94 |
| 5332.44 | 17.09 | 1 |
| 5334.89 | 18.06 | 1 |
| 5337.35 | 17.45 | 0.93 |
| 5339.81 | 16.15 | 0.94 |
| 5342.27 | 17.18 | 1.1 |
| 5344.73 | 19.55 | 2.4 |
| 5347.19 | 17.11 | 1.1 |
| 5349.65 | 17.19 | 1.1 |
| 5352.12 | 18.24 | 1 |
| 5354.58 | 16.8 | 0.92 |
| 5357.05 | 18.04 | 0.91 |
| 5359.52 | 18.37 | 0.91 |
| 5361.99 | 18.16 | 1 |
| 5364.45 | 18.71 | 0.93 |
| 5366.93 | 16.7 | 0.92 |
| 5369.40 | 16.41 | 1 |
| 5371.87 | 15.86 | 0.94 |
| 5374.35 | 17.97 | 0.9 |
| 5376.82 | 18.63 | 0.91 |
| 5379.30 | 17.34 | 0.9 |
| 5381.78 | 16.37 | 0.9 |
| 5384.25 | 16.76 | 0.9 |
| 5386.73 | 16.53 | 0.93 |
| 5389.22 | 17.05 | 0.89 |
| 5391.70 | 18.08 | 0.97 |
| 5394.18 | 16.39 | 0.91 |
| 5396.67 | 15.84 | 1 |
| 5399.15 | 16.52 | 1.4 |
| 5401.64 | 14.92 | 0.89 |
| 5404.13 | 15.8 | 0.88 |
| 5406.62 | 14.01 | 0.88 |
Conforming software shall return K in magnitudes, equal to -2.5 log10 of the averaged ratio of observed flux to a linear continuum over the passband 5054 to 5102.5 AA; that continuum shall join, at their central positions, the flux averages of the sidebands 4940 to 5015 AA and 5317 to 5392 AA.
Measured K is 0.06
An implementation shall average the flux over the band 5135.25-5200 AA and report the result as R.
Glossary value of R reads 13.8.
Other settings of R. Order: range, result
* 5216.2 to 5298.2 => 16.2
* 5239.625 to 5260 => 17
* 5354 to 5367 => 17.9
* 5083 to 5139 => 15.3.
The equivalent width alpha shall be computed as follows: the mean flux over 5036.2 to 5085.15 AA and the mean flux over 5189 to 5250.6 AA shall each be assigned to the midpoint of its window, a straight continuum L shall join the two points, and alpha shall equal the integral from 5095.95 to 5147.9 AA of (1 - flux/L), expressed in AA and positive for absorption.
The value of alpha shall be 1.43 AA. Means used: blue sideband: 14.9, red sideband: 15.9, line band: 14.9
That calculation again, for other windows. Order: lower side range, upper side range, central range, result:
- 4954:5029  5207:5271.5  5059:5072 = -0.1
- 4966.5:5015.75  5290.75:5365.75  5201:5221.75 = 1.5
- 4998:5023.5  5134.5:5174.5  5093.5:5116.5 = -1.6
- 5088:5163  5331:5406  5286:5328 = -1.2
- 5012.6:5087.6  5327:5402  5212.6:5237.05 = 0.2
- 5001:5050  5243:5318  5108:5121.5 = 0.4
